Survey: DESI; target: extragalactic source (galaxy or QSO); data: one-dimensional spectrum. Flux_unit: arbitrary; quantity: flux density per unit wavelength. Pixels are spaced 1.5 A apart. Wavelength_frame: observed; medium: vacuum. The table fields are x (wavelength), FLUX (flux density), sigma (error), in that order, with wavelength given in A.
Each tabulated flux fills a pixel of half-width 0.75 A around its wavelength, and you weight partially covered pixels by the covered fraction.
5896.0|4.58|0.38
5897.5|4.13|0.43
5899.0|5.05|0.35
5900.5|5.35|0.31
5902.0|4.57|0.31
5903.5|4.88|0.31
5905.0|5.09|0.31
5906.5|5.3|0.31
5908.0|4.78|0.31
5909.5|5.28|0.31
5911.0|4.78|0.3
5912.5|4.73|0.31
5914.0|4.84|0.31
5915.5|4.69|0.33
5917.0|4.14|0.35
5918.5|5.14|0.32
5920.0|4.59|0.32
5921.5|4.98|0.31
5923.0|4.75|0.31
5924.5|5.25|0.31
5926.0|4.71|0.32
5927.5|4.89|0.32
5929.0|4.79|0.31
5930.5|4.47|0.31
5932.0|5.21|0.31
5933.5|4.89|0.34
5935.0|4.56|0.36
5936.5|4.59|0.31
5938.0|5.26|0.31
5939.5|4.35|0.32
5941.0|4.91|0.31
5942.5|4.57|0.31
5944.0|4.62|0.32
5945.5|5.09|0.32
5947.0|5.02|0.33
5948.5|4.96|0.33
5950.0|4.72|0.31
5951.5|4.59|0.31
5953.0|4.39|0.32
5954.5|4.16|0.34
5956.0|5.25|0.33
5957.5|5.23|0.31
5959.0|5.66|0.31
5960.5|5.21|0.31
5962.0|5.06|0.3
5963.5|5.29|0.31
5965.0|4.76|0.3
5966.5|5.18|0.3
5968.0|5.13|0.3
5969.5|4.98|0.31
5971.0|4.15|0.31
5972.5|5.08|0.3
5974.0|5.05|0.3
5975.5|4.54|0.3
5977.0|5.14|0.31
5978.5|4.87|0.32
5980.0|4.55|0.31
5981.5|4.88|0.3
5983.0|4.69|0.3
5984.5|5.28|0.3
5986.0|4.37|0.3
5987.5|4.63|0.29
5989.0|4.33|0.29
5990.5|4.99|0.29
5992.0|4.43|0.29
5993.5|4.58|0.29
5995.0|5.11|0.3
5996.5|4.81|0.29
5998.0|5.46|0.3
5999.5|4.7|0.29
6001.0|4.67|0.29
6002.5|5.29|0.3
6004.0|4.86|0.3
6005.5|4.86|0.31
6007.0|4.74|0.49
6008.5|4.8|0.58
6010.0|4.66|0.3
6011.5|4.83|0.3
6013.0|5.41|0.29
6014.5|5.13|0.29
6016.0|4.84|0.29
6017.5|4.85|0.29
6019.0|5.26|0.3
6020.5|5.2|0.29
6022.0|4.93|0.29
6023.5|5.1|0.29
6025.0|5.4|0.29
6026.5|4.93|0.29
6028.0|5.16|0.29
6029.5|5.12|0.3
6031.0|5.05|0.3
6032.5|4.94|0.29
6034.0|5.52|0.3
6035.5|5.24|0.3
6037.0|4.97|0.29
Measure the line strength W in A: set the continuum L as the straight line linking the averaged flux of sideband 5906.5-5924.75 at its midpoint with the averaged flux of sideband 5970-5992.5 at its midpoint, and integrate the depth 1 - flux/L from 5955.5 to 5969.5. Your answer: -1.2 A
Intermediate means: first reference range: 4.84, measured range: 5.18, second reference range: 4.74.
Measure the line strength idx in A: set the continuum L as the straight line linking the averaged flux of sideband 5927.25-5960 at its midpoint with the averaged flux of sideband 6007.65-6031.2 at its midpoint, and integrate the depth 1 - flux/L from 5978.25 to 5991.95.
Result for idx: 0.6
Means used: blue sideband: 4.83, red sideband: 5.04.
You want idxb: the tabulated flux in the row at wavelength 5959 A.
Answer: 5.66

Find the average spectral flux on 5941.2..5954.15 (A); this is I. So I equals 4.73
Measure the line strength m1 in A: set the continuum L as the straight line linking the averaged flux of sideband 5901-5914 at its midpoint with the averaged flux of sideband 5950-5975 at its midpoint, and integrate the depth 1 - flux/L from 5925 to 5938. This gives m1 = 0.3 A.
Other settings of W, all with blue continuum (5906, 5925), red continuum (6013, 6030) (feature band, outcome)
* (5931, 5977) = 0.5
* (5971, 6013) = 1.7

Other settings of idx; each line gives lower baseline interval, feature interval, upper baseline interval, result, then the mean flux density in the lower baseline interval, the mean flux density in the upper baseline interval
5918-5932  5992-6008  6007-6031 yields 0.36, 4.86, 5.03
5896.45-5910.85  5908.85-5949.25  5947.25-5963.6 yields 0.96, 4.92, 4.95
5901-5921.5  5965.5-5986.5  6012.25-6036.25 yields 0.64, 4.84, 5.13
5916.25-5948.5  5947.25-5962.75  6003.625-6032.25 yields -0.22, 4.8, 5.01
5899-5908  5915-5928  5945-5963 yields 0.52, 5.02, 4.95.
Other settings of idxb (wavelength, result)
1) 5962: 5.06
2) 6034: 5.52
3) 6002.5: 5.29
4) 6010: 4.66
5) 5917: 4.14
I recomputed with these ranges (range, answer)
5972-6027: 4.9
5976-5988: 4.8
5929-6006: 4.85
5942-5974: 4.92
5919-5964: 4.87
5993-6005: 4.94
